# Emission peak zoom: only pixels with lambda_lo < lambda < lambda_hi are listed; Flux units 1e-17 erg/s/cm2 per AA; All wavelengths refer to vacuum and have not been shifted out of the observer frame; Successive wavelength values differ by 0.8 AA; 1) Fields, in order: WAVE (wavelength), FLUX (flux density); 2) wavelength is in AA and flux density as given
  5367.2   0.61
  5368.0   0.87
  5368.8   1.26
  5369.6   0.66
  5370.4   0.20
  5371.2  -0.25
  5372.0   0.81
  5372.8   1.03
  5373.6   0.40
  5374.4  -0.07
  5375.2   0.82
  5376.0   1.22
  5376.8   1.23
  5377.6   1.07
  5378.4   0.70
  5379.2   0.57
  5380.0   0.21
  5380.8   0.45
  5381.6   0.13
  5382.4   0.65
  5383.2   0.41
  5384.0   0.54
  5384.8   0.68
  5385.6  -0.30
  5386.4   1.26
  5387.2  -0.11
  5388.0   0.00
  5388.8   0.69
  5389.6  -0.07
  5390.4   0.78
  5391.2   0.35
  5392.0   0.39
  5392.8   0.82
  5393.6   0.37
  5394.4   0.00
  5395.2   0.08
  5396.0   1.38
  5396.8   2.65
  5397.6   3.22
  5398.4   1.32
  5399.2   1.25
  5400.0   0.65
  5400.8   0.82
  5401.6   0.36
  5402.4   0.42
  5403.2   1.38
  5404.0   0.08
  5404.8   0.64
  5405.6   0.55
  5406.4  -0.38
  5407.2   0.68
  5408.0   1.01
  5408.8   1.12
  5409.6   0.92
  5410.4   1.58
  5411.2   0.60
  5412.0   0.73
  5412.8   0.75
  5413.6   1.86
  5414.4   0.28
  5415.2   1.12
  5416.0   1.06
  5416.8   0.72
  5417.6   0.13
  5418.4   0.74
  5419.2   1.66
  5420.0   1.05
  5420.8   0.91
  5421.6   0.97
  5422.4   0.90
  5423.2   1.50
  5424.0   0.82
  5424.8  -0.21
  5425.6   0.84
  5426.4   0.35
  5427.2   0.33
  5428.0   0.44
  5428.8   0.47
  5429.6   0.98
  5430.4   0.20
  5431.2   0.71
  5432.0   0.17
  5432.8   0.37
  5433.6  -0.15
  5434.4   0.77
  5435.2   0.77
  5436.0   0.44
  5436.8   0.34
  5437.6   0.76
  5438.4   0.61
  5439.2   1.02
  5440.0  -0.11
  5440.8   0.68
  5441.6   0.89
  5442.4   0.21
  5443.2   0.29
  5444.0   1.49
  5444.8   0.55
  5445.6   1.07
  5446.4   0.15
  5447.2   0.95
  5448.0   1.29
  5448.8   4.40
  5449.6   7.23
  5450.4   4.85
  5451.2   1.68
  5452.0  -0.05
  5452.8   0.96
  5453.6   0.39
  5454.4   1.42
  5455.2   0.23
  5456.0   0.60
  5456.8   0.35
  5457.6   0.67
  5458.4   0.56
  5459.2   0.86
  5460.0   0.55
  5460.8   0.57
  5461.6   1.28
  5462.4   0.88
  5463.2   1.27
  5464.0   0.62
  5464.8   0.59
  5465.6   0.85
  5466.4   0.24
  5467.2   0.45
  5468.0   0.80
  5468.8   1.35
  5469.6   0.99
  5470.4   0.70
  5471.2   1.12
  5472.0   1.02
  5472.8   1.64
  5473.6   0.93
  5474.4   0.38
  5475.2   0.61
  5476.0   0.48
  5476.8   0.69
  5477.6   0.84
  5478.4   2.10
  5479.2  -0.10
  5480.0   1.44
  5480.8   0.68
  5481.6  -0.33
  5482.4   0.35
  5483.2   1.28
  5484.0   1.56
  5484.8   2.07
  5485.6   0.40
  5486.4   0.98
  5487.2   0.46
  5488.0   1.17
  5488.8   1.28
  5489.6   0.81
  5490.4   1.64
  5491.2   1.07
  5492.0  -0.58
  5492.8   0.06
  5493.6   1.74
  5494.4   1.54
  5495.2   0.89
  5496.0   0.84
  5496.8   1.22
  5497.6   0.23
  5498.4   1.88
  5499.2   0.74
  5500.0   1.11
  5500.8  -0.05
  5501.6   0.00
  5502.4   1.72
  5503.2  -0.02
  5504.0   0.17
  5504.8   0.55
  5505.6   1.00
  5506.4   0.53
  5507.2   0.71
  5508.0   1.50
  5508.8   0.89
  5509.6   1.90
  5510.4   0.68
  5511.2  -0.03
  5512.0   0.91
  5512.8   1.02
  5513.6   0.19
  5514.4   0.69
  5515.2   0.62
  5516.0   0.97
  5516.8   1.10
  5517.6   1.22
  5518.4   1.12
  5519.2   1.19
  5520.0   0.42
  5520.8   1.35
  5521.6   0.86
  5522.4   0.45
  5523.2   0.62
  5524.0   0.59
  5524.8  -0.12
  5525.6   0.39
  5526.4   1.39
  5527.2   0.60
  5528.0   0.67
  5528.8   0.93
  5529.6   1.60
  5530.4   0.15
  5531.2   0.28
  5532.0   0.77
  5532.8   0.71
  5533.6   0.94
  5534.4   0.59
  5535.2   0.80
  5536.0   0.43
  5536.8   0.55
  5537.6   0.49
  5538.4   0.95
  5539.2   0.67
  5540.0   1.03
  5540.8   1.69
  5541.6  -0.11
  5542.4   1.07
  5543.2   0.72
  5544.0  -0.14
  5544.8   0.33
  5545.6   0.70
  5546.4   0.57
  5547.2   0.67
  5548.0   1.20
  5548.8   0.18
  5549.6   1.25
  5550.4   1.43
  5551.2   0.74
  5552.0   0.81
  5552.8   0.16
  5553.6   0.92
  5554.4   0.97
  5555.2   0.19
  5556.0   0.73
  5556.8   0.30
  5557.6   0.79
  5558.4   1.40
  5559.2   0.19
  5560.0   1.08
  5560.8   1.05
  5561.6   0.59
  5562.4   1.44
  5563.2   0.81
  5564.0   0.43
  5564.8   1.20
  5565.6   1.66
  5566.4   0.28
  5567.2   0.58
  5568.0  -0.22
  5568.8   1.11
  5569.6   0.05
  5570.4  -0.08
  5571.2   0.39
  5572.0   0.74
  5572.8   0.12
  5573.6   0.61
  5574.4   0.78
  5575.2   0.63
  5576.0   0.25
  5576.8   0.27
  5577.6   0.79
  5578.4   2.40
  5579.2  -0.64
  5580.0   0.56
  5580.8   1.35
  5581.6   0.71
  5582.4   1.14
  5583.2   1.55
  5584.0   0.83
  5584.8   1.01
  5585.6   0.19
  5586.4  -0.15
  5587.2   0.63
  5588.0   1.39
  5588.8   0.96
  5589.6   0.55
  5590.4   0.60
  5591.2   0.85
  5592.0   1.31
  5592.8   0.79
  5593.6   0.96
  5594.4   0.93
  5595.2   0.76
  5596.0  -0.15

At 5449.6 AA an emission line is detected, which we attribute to [O III] 5007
